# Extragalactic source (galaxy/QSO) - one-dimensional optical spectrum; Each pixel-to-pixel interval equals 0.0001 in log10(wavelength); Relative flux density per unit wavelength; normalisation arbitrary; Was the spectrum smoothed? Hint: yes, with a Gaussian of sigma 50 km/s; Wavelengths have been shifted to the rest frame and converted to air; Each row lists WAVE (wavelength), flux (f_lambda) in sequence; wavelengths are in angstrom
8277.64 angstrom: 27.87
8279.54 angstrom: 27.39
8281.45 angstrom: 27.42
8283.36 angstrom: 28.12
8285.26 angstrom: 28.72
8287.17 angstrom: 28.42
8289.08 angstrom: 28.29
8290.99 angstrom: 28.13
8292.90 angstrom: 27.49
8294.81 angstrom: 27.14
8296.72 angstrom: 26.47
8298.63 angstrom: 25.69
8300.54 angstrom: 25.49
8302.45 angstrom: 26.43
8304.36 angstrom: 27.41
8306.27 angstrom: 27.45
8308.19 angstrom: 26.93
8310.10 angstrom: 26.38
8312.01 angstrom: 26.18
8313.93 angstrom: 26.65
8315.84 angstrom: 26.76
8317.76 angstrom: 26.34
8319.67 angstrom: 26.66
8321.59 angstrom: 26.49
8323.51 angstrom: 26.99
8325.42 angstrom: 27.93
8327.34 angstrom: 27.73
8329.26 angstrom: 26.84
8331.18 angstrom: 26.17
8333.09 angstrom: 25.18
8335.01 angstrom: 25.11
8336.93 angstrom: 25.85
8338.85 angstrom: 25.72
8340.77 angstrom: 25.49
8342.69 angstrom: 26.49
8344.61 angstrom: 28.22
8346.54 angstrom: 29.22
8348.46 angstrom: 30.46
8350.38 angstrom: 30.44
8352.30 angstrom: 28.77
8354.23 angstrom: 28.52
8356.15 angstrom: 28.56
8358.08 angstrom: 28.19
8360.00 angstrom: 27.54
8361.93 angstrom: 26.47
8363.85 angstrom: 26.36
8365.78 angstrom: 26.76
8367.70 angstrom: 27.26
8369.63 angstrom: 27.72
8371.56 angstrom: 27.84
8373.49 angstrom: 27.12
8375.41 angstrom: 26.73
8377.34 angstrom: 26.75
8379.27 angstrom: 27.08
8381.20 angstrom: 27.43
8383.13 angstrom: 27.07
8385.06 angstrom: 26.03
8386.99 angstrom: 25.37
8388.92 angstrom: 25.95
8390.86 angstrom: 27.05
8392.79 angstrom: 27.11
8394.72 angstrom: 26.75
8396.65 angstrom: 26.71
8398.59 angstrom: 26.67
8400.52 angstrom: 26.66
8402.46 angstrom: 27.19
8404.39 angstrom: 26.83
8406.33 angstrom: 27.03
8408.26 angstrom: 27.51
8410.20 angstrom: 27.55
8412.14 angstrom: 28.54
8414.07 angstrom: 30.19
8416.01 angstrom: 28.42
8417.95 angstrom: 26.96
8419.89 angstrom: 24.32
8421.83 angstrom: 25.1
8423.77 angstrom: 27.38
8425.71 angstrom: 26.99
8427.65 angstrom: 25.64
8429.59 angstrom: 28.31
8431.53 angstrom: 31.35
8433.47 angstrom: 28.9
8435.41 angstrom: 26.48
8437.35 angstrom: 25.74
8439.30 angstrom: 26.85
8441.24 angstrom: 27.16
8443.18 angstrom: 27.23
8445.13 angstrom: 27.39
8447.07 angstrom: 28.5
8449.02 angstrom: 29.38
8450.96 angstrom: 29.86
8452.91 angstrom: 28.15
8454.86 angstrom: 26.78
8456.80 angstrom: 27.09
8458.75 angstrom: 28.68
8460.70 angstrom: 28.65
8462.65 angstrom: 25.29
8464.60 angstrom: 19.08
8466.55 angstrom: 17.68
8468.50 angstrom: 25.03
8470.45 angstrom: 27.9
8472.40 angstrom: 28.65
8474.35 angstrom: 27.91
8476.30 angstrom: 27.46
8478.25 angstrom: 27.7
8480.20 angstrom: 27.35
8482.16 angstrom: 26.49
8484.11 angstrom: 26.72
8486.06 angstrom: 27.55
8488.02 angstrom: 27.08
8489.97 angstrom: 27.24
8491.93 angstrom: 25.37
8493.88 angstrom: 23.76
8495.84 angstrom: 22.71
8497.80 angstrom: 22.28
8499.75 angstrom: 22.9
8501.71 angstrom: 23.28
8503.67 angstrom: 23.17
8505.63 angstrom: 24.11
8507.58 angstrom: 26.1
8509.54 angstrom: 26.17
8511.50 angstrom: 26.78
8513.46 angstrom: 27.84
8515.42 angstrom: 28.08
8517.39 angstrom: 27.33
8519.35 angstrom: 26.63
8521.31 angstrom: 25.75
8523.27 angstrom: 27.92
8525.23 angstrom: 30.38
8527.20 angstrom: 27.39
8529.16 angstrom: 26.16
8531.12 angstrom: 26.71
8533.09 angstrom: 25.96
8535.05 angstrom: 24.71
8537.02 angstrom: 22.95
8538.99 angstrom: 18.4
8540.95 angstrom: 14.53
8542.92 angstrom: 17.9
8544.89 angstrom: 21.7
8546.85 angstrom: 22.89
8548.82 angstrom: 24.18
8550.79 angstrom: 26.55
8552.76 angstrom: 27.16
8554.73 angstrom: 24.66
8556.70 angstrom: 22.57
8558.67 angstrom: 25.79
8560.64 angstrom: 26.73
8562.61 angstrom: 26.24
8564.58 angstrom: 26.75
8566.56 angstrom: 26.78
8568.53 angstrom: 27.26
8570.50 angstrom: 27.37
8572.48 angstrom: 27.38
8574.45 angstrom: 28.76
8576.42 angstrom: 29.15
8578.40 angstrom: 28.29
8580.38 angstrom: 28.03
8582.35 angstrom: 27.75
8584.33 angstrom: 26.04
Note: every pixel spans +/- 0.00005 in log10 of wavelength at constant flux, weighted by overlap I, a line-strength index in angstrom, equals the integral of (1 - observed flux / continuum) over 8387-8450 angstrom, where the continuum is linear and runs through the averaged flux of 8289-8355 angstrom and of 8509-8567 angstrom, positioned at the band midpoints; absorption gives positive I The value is -2.66 angstrom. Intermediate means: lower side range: 27.1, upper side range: 25.1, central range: 27.3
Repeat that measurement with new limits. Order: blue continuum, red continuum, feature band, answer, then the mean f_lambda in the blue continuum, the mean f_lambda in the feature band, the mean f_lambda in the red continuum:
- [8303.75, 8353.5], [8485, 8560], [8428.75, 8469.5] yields -1.8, 27.1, 26.8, 24.8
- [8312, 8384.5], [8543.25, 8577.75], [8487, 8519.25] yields 1.1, 27.2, 25.3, 25.9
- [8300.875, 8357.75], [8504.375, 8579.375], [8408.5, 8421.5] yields -0.5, 27.1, 27.5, 25.6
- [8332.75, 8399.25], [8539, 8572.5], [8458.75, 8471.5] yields 0.7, 27.2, 24.3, 24.2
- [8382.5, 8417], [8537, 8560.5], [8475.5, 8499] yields -1.4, 27.1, 25.9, 22.6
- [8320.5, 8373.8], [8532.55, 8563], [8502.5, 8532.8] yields -3.6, 27.3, 26.7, 23.2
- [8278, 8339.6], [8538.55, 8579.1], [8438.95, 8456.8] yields -1.5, 26.9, 27.9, 24.9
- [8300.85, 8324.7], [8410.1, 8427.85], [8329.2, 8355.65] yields -0.5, 26.7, 27.4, 27.1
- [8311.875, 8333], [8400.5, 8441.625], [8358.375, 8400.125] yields 0.3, 26.8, 26.9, 27.3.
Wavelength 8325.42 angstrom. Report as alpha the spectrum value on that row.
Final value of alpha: 27.93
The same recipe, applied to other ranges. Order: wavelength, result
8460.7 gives 28.65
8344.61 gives 28.22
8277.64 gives 27.87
